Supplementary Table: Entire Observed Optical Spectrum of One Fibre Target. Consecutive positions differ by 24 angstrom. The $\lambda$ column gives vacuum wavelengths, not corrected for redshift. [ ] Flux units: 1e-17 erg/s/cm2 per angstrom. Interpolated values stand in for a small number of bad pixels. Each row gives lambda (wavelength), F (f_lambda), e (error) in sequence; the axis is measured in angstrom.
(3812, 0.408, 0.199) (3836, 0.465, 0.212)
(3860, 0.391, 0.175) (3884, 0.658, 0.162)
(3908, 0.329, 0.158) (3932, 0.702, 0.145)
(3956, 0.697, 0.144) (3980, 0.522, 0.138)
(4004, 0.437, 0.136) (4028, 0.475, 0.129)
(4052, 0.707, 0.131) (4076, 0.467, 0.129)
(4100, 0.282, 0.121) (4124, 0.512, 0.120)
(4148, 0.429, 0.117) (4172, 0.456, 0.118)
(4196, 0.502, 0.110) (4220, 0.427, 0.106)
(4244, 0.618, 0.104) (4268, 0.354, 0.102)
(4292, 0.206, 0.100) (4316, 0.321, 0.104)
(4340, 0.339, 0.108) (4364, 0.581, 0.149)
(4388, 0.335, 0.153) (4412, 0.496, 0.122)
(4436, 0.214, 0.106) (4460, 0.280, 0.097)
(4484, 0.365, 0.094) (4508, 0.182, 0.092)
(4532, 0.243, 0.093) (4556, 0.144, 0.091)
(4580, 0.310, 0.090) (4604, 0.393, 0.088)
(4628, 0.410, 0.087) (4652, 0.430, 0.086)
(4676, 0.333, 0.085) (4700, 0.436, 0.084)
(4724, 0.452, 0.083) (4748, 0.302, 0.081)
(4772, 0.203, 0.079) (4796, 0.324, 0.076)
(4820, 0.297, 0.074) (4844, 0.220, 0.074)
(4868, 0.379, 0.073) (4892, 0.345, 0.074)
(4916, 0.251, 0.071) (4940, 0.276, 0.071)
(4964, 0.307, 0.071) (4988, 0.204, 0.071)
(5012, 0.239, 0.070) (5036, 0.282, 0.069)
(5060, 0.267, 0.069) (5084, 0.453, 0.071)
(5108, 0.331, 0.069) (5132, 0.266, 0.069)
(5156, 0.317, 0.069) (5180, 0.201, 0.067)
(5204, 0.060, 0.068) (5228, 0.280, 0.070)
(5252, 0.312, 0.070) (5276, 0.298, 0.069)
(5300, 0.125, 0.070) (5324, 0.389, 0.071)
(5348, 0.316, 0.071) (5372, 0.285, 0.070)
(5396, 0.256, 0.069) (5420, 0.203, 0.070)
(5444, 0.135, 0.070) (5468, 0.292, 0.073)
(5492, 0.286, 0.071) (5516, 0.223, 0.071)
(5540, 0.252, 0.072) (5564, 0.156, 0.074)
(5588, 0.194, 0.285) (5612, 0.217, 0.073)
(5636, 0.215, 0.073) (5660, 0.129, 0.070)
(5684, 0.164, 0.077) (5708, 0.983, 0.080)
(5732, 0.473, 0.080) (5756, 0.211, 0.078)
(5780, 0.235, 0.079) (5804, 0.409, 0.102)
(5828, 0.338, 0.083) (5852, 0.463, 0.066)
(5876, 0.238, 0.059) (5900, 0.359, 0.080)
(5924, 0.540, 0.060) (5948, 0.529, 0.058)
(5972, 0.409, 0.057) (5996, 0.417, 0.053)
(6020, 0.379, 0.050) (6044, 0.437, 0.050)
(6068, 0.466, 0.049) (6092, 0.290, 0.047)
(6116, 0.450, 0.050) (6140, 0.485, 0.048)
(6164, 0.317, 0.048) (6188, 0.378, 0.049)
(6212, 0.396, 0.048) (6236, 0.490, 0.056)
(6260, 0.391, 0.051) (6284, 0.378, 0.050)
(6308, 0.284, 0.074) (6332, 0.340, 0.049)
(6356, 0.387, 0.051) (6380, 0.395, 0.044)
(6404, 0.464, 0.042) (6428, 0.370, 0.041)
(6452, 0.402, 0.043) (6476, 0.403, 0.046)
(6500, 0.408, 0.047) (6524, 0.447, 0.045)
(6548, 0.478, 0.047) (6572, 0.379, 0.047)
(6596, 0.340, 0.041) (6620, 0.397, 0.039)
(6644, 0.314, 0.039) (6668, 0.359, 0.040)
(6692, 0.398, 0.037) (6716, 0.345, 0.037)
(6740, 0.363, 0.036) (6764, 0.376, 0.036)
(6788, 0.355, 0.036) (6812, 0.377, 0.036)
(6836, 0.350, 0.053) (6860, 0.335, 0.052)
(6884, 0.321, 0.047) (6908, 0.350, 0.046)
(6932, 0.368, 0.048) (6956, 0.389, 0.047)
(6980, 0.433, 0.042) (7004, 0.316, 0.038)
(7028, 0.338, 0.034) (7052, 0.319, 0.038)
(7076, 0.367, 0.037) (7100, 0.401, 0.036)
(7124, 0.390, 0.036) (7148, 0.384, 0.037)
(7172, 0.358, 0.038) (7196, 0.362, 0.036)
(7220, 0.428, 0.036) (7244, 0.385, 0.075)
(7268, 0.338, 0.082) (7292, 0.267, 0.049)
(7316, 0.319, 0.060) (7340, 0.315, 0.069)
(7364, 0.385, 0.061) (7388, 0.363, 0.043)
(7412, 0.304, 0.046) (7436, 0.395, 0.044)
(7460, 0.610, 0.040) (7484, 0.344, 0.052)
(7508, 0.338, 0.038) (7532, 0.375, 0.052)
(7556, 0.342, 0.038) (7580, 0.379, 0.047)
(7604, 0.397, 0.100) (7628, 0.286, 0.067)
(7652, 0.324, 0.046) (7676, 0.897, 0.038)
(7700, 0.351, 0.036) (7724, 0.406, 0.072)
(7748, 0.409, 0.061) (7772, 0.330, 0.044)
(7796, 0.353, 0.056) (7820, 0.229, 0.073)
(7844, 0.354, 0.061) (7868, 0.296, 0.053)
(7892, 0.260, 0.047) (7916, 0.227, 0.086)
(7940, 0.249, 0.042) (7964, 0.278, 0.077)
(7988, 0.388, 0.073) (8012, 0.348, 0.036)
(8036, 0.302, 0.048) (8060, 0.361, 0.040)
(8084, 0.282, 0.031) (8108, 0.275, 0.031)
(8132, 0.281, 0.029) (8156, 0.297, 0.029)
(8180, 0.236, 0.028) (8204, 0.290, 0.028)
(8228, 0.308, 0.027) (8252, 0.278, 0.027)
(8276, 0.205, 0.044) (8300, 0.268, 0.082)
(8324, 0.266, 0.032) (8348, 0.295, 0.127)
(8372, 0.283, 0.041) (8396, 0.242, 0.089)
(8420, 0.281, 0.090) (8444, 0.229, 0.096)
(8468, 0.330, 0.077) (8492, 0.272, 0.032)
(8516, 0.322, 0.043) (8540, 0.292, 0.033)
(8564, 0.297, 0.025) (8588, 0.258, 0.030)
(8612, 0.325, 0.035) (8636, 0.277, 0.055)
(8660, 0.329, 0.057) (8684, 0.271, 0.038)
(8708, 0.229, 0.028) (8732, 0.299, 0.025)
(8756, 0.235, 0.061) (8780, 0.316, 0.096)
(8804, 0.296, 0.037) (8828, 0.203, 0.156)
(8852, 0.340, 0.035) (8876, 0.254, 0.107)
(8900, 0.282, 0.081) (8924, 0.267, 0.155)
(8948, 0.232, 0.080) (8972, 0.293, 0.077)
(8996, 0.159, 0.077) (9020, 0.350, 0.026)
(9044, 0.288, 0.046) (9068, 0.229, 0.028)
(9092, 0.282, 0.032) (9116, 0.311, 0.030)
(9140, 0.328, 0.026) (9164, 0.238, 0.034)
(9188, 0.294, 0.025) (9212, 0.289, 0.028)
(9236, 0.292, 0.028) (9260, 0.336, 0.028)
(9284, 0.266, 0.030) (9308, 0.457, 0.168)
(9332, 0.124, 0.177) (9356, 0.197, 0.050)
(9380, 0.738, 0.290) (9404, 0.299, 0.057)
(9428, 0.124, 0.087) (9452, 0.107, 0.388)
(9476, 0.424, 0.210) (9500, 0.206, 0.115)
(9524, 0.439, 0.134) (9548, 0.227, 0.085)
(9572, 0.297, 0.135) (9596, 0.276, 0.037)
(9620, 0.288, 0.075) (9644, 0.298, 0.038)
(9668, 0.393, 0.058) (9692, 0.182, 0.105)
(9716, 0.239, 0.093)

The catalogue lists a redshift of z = 0.534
